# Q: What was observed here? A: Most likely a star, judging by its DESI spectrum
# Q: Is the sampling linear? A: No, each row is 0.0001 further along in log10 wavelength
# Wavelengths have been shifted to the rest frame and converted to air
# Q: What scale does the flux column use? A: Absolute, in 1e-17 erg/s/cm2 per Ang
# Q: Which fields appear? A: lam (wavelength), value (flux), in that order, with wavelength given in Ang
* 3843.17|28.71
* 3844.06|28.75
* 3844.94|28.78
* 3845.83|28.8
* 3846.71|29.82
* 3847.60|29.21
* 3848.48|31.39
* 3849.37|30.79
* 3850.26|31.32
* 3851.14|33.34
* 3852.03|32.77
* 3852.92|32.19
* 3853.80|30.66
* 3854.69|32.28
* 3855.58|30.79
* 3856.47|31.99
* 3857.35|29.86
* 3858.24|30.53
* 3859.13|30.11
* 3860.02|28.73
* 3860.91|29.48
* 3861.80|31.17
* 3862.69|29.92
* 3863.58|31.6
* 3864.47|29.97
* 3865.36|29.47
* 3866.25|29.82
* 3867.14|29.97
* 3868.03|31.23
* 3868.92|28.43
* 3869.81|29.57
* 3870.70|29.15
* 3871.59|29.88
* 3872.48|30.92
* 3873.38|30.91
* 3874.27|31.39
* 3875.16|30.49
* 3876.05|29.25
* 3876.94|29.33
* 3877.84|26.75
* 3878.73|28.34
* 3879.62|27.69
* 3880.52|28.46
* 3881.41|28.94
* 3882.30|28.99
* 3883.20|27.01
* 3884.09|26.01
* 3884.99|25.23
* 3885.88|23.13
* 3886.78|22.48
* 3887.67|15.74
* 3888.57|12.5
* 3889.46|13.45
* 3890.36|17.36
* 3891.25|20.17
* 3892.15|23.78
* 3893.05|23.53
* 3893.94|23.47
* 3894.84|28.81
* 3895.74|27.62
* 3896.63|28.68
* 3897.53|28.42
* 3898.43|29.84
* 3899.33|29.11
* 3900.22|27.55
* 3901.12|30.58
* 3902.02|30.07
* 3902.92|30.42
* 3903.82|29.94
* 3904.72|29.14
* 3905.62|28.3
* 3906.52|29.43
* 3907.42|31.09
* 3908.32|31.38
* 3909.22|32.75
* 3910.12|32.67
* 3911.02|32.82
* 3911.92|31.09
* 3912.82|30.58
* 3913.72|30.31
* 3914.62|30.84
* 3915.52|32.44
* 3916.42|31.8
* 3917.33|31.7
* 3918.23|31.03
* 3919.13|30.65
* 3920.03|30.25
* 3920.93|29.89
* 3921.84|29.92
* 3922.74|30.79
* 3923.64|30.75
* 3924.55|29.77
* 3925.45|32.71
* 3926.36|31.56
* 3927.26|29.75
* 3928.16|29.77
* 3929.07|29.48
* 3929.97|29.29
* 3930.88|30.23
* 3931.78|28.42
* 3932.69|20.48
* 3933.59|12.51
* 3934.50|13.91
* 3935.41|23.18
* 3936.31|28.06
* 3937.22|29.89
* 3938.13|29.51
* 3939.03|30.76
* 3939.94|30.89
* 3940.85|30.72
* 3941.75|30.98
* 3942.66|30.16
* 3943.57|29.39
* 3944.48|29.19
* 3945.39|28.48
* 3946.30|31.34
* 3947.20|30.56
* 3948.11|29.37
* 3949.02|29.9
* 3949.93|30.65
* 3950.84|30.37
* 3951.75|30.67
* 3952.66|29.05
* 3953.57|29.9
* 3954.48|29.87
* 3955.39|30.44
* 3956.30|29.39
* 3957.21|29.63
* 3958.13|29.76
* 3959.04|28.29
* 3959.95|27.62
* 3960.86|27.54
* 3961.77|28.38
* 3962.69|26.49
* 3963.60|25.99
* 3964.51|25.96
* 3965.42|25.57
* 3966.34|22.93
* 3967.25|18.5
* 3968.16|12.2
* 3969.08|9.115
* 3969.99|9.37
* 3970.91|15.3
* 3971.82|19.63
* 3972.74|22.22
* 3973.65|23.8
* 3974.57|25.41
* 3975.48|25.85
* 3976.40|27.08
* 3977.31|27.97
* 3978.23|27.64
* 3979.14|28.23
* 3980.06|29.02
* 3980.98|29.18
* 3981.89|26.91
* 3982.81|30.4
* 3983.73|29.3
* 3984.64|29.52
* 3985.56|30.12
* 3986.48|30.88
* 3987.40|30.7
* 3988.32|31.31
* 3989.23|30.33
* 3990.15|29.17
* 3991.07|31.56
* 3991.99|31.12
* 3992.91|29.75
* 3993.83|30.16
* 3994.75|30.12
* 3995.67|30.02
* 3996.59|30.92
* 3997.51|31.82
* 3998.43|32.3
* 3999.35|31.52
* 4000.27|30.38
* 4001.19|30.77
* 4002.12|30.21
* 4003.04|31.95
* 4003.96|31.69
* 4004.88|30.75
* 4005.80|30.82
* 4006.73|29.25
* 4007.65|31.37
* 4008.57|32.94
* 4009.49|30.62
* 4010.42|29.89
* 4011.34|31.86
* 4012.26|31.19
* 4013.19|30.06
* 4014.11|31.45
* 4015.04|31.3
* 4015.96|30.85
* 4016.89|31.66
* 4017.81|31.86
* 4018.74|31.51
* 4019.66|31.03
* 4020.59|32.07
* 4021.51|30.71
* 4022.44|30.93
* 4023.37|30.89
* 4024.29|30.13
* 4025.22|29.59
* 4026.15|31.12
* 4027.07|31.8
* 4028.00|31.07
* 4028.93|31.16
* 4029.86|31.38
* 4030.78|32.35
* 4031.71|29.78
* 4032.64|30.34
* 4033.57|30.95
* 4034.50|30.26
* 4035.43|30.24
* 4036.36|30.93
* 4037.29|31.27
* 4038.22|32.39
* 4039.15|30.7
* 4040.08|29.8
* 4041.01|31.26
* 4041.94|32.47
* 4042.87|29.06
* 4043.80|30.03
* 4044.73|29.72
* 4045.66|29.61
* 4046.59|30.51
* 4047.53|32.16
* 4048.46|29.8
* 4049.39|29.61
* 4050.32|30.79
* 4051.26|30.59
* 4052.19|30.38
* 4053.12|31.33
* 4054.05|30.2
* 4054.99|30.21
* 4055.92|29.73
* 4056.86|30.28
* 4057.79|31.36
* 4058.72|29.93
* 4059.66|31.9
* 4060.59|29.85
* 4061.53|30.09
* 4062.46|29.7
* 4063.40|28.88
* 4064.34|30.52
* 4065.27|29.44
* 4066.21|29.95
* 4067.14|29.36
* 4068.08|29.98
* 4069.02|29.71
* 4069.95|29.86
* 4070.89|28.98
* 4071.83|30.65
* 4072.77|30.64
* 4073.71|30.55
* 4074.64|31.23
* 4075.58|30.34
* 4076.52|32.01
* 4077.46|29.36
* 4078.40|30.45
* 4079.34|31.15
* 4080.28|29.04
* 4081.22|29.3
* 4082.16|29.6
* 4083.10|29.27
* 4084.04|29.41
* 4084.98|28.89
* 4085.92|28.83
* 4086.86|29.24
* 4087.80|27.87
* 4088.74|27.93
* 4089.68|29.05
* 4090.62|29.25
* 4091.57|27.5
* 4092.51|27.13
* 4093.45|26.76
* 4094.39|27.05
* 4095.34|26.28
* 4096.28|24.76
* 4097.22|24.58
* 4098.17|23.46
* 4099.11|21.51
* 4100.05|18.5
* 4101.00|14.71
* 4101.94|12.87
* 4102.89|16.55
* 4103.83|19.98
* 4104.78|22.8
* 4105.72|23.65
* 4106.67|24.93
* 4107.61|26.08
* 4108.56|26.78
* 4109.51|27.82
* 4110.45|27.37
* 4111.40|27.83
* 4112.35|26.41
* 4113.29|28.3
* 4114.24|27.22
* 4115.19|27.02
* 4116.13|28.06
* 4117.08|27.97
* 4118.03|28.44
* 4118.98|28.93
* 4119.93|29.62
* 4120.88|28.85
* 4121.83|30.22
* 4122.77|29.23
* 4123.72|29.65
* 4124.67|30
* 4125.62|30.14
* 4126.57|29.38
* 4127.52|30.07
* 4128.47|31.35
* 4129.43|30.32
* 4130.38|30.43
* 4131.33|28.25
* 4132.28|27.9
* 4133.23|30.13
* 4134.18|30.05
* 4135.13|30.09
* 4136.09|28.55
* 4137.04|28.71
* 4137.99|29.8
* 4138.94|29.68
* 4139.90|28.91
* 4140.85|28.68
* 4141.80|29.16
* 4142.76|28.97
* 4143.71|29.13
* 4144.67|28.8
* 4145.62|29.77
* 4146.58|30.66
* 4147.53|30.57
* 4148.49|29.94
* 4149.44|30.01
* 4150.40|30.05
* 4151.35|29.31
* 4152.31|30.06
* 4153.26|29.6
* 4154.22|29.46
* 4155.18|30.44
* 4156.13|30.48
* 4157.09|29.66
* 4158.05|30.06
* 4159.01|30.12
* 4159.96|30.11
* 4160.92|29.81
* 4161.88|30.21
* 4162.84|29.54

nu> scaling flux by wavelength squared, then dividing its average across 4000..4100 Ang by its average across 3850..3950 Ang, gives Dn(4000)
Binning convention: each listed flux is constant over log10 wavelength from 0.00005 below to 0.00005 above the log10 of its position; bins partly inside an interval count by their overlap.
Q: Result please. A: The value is 1.13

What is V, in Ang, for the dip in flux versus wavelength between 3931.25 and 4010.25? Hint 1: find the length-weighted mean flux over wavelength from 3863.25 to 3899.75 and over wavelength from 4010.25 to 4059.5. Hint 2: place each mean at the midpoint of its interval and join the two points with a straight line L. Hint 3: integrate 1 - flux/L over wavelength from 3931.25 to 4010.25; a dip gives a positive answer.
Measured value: 3.7 Ang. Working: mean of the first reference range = 26.7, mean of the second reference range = 30.8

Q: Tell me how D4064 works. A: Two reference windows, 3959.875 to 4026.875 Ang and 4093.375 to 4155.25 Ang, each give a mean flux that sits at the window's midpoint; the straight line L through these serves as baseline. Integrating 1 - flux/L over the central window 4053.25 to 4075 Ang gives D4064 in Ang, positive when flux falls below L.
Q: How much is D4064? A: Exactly -1.8 Ang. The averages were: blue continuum 28.4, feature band 30.1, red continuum 27.5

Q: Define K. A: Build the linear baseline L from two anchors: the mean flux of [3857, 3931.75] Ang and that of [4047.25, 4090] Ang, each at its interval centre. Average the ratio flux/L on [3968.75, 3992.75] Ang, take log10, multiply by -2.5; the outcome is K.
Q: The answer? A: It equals 0.12 mag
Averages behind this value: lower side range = 28.6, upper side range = 30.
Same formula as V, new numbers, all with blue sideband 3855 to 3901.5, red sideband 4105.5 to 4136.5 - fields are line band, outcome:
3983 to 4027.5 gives -4.5 Ang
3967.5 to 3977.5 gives 3.0 Ang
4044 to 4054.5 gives -0.8 Ang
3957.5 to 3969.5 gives 1.7 Ang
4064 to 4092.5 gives -1.2 Ang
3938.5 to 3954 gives -1.3 Ang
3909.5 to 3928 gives -2.3 Ang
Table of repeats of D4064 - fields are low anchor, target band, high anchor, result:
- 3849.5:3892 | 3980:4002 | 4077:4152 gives -1.94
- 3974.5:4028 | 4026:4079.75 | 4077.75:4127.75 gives -3.72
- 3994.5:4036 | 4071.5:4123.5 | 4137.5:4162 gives 5.62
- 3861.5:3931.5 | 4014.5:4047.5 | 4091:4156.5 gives -3.48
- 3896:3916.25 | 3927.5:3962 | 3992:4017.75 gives 2.49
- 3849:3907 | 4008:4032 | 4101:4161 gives -2.52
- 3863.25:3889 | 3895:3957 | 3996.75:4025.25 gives -1.12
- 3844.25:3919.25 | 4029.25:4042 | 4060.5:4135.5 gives -1.30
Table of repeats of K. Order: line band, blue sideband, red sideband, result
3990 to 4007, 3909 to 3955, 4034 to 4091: -0.04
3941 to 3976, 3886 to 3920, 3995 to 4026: 0.13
